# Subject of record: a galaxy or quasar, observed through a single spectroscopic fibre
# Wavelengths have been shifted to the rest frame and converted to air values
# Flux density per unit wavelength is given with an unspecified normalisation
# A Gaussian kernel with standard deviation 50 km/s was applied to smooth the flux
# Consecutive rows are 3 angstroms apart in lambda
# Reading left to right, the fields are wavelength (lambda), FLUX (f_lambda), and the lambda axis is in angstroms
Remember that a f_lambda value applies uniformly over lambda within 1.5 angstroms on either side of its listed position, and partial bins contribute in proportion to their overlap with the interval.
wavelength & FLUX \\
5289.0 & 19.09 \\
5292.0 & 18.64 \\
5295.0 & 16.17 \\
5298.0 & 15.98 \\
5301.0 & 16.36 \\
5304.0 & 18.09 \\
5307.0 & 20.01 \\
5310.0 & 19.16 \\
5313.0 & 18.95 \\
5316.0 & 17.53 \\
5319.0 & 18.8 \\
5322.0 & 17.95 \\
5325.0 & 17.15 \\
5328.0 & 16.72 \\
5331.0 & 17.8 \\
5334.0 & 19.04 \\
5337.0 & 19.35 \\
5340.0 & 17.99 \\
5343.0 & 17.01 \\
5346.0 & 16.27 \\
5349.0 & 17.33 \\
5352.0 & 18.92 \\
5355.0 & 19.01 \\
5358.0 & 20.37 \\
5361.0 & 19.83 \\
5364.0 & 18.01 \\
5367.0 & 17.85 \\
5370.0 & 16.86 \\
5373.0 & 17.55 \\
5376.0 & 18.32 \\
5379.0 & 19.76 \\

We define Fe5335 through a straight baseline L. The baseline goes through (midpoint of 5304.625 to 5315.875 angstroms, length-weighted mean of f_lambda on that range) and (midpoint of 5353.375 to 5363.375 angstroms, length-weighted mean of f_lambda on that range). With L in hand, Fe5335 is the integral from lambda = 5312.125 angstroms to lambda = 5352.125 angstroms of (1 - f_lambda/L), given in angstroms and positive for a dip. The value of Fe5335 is 2.9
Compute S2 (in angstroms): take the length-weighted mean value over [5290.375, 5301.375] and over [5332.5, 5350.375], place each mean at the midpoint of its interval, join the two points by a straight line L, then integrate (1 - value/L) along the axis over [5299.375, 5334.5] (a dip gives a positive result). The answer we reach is -1.6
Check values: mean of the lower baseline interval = 16.9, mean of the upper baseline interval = 17.8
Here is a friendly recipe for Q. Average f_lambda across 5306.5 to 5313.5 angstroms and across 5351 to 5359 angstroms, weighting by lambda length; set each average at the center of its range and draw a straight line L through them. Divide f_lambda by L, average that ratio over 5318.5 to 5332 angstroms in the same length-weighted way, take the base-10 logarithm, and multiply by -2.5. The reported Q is 0.10 mag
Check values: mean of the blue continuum 19.3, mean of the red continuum 19.4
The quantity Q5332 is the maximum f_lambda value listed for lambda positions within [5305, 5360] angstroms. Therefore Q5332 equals 20.37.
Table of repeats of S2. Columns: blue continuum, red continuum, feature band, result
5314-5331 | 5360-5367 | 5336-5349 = 0.4 angstroms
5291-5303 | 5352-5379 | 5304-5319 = -1.5 angstroms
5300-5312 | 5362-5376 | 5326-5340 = 0.0 angstroms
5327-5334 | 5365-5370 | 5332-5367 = -1.6 angstroms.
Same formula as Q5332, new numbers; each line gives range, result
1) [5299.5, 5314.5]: 20.01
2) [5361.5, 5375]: 18.01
